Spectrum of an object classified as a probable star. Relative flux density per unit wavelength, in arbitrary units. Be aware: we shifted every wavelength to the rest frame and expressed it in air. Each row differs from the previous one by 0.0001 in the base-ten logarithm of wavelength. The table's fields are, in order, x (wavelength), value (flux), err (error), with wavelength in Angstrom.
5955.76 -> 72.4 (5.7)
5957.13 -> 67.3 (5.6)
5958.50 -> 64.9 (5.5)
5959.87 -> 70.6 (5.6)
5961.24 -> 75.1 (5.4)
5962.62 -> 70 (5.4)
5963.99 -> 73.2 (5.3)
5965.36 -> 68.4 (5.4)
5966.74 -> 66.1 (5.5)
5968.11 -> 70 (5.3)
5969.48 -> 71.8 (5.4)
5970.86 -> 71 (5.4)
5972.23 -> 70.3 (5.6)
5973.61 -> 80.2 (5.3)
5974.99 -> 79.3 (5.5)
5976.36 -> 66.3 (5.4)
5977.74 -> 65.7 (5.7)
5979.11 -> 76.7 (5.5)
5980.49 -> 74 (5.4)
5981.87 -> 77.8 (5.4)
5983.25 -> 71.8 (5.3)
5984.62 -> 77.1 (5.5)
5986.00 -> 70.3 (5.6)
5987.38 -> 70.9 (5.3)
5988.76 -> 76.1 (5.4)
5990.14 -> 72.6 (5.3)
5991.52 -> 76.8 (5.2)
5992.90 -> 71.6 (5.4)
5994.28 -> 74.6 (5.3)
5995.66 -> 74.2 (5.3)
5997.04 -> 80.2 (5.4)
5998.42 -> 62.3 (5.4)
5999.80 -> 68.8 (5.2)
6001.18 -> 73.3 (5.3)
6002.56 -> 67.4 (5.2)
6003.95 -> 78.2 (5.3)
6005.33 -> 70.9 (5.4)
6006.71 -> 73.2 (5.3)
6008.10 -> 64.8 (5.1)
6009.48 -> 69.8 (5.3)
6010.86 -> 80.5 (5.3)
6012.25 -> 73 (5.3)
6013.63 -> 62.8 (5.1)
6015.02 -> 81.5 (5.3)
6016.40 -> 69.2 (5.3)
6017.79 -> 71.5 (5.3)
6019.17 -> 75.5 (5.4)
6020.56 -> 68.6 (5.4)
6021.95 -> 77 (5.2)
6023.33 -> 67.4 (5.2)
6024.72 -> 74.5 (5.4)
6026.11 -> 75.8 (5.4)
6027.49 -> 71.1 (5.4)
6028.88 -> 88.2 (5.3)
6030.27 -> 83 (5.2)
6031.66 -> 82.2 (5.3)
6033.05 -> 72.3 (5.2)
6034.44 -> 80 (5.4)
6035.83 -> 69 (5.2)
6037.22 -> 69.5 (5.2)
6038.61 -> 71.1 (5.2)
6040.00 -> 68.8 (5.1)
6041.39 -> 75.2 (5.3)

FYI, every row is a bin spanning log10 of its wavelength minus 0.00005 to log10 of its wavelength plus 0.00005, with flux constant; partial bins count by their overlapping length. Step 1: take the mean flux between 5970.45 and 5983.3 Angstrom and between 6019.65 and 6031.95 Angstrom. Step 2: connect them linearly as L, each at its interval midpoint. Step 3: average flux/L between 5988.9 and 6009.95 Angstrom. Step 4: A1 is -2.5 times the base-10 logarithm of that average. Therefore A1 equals 0.039 mag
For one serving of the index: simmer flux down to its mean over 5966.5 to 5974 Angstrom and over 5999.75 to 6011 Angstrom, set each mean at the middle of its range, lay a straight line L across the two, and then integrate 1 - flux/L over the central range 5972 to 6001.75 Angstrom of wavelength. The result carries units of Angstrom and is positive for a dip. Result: -0.7 Angstrom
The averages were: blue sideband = 71.6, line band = 73.3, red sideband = 71.6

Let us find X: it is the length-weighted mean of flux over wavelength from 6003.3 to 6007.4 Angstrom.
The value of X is 74.2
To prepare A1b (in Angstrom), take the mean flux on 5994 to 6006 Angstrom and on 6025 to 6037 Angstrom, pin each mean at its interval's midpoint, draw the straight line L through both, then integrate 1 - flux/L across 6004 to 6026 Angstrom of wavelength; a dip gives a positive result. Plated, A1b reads 0.7 Angstrom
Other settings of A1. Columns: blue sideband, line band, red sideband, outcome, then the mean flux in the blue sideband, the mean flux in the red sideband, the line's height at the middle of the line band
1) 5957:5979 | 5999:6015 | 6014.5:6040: 0.03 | 70.9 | 74.7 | 73.4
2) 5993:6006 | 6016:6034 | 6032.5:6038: -0.04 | 72.2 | 72.7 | 72.5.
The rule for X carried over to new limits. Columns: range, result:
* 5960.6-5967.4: 70.5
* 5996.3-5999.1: 71.4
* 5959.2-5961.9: 72.9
